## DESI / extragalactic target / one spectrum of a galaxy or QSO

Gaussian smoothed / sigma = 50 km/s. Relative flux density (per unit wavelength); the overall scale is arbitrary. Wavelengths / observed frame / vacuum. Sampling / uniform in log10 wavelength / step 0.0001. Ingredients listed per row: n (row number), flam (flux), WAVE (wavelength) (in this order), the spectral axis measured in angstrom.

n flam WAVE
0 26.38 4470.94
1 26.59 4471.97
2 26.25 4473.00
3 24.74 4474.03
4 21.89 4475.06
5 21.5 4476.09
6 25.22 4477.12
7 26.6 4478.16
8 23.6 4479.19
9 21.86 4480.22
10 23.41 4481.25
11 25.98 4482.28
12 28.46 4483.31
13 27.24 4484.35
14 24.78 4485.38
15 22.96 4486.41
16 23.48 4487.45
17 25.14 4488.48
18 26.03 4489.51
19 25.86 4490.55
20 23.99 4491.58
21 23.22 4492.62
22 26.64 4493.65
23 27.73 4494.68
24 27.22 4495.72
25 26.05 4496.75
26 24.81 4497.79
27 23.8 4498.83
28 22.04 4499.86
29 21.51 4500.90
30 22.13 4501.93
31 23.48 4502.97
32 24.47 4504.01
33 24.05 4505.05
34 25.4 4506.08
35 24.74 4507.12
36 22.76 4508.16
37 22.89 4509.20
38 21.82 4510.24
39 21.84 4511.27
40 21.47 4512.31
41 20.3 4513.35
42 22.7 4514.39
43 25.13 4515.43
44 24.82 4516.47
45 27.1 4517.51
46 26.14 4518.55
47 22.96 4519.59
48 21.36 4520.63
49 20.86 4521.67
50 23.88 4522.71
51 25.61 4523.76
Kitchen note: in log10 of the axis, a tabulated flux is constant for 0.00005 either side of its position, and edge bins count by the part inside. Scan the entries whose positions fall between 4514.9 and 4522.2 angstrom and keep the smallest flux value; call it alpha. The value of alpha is 20.86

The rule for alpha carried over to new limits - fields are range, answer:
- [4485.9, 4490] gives 22.96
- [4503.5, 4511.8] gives 21.82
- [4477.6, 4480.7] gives 21.86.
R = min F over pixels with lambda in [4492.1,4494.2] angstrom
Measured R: 23.22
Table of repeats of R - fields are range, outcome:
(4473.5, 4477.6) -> 21.5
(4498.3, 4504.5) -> 21.51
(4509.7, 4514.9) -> 20.3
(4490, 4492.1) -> 23.99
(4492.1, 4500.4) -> 22.04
